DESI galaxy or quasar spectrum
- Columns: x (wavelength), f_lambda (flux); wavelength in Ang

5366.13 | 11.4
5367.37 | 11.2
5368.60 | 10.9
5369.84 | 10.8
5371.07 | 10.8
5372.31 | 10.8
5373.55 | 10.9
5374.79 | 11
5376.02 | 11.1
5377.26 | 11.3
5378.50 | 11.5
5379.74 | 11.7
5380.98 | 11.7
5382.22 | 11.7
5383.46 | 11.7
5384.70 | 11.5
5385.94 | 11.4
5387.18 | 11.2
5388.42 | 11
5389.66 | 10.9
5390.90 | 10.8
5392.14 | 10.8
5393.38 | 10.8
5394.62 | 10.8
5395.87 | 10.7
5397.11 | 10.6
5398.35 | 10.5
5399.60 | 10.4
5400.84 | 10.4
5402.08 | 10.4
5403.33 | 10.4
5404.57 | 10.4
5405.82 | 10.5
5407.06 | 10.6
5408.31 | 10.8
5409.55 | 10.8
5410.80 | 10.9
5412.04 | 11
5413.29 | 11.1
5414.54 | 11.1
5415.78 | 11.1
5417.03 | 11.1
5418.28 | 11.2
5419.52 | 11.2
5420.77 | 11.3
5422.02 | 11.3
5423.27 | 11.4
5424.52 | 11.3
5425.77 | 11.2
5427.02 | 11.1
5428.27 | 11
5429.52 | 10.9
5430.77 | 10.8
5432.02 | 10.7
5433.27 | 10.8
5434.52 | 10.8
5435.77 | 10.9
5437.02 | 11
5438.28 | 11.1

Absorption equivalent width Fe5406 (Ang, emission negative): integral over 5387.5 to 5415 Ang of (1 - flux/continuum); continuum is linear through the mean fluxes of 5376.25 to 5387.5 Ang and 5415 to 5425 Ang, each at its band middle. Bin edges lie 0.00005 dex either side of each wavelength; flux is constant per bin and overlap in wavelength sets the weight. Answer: 1.6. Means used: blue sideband 11.5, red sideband 11.2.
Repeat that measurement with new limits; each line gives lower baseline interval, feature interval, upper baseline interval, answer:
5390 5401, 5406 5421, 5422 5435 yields -0.2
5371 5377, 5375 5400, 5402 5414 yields -0.6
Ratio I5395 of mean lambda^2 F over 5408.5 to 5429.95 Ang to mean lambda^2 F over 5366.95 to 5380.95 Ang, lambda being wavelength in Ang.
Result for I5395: 1.0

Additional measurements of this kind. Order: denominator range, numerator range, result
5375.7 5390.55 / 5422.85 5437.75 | 0.98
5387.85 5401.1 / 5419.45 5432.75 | 1.05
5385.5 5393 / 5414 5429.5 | 1.03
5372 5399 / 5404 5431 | 1.00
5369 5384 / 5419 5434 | 1.00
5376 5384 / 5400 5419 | 0.94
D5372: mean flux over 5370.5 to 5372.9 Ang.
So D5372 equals 10.8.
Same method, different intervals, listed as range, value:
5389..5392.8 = 10.8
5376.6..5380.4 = 11.5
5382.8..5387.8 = 11.5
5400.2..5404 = 10.4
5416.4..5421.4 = 11.2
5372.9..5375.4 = 10.9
